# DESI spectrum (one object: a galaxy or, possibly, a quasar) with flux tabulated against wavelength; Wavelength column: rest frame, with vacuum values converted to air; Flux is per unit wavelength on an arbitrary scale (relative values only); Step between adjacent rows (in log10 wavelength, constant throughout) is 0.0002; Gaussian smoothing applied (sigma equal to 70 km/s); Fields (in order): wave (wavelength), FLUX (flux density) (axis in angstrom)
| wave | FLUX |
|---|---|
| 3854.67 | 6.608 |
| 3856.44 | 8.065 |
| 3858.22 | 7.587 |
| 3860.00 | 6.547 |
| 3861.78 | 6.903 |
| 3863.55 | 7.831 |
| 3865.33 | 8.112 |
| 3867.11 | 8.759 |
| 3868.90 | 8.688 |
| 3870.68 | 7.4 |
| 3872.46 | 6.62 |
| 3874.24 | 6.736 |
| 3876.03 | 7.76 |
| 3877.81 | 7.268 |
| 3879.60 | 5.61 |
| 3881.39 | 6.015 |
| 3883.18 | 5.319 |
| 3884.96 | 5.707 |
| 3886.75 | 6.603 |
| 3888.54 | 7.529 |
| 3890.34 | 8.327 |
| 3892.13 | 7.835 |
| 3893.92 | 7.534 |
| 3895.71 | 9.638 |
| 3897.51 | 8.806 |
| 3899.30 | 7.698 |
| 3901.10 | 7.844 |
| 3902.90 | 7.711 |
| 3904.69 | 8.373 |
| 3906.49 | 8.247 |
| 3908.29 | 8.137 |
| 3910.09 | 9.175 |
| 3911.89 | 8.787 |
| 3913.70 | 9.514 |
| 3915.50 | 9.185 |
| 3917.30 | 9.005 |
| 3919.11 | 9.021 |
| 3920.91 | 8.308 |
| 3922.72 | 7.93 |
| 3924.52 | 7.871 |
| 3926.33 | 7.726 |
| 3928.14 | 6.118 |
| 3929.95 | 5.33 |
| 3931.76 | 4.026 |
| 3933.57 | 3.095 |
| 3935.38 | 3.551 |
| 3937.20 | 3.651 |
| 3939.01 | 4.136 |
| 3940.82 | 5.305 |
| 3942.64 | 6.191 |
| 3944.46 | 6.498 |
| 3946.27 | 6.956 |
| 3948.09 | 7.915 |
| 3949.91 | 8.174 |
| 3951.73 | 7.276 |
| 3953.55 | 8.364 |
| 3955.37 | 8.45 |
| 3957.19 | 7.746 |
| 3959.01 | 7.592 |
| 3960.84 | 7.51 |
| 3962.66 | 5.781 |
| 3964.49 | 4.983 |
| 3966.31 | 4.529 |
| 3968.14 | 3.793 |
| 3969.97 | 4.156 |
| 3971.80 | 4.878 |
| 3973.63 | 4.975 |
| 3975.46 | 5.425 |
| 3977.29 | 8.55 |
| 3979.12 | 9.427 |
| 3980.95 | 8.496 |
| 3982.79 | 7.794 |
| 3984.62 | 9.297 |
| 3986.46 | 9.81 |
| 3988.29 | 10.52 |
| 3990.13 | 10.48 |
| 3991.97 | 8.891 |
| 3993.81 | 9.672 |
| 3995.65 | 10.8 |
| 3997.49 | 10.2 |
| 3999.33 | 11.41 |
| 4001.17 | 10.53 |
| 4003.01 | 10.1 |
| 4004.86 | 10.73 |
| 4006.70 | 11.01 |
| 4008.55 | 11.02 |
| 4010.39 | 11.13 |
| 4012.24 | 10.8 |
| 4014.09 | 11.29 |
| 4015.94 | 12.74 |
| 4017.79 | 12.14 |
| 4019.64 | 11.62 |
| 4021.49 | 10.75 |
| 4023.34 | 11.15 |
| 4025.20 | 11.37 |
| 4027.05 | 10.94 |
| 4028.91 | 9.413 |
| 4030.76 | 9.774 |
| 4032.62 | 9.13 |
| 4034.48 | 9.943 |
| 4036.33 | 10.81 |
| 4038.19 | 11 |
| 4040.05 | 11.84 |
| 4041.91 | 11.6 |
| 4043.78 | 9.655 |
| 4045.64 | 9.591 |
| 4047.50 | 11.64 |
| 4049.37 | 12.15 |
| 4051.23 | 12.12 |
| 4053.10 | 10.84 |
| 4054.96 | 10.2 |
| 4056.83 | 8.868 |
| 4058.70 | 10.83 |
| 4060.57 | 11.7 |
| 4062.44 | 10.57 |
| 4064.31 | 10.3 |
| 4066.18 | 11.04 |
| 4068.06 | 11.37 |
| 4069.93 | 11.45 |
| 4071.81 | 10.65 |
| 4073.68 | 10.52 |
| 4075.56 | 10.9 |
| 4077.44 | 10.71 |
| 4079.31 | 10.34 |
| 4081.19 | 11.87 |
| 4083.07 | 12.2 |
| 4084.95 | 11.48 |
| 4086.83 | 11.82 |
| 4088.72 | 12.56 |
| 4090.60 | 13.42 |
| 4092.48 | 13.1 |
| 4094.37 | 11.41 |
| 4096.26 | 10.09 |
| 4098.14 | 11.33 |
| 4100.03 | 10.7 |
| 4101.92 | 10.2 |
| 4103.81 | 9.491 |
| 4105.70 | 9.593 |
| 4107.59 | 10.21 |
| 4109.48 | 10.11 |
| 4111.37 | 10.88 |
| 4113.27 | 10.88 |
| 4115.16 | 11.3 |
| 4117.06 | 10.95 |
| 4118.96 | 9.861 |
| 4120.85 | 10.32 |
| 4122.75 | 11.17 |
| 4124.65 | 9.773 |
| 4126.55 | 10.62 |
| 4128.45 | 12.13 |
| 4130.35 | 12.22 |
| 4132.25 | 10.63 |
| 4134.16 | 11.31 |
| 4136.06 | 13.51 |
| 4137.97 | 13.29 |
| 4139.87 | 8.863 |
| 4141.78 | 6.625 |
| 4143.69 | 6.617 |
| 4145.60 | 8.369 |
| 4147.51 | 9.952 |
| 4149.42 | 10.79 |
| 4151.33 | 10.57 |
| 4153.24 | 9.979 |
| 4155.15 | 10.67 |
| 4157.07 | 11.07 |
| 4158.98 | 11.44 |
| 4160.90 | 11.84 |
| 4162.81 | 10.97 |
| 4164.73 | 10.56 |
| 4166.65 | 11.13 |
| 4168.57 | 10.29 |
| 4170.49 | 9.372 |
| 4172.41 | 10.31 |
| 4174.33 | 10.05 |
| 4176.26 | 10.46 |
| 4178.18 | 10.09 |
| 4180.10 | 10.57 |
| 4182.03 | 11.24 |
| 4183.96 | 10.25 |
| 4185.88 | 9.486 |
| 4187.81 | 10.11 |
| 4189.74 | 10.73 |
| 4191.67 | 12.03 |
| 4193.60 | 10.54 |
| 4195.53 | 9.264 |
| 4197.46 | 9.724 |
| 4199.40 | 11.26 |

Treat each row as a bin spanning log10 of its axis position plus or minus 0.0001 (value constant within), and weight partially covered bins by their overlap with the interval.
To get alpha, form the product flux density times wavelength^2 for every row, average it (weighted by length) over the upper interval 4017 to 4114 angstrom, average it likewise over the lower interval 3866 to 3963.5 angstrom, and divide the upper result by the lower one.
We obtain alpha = 1.63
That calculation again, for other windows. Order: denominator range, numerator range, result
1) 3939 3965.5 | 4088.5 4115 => 1.70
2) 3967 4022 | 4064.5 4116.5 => 1.24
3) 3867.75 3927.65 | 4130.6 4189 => 1.51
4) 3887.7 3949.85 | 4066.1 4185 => 1.64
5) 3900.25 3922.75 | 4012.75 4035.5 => 1.34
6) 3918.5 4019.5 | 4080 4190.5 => 1.46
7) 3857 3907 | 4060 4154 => 1.62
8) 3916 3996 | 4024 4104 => 1.64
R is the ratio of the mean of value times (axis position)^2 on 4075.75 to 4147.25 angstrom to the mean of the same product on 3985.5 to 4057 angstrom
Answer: 1.1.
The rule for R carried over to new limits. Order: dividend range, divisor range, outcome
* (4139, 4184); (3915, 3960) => 1.67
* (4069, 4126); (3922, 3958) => 1.88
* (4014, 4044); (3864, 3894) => 1.64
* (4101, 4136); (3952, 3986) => 1.69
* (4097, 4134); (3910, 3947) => 1.76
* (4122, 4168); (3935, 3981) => 1.84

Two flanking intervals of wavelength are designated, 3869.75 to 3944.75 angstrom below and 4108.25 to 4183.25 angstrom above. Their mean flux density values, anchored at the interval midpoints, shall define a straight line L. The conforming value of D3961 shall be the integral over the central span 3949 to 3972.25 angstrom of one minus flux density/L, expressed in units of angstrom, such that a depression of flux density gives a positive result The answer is 4.1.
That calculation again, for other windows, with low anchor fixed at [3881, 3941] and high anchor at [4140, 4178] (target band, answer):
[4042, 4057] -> -3.4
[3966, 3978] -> 4.1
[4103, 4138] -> -4.8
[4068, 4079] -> -2.2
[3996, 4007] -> -3.3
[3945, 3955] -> -0.1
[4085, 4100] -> -4.2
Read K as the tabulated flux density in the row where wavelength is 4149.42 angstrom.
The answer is 10.79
